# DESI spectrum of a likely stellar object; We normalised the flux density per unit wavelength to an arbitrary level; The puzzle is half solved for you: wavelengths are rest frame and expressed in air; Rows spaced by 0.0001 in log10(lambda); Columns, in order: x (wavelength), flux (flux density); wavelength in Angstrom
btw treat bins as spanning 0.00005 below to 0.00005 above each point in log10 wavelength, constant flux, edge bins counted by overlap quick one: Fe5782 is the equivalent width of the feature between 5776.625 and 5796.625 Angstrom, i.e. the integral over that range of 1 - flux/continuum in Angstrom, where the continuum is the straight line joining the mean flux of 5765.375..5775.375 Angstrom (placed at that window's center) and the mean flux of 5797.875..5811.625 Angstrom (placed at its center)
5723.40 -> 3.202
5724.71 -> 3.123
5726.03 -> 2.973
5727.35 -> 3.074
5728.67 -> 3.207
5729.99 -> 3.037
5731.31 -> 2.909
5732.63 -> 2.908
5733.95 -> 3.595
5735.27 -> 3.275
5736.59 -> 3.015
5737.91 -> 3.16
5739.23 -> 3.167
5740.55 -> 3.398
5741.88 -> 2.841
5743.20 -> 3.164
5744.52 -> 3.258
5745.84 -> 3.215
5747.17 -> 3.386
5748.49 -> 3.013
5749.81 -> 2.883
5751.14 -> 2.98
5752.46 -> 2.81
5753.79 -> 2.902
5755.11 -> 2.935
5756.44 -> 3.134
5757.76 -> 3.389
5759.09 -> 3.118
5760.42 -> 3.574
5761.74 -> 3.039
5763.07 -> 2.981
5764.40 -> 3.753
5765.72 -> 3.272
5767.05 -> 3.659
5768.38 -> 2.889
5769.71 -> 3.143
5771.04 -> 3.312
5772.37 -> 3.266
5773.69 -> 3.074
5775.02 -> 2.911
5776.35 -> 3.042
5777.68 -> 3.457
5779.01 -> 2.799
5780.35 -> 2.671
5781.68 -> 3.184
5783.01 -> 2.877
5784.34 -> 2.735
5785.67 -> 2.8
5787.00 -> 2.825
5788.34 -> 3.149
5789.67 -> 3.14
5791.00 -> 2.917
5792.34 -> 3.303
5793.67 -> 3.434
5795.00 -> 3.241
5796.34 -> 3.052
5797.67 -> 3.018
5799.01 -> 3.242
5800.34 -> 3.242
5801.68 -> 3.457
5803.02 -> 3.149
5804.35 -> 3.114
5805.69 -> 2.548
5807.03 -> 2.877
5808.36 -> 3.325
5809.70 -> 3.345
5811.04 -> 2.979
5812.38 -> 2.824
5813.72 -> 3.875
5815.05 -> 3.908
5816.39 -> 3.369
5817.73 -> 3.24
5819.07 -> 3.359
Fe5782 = 0.78 Angstrom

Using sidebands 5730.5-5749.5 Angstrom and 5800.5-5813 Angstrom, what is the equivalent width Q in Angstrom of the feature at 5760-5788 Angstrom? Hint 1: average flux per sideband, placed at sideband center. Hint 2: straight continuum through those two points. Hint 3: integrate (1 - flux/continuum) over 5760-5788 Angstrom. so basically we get 0.1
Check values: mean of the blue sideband 3.16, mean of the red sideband 3.07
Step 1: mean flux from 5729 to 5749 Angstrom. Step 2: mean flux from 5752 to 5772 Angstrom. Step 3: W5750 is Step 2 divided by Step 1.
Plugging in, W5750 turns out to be 1.0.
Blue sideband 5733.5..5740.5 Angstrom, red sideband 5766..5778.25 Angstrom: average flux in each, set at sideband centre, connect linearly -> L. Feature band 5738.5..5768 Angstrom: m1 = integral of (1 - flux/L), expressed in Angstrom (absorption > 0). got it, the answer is 0.5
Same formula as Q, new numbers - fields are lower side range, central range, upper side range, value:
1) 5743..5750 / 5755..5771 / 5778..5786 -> -1.17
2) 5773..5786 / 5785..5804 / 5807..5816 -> 0.00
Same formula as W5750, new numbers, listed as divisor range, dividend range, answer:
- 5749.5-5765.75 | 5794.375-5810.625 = 1.00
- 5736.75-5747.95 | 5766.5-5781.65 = 0.98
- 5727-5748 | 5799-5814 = 0.99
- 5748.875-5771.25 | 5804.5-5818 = 1.02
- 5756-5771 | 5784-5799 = 0.94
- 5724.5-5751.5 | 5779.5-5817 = 1.00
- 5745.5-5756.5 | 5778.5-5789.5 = 0.96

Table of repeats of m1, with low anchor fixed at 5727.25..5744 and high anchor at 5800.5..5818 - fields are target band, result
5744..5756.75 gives 0.44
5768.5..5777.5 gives 0.16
